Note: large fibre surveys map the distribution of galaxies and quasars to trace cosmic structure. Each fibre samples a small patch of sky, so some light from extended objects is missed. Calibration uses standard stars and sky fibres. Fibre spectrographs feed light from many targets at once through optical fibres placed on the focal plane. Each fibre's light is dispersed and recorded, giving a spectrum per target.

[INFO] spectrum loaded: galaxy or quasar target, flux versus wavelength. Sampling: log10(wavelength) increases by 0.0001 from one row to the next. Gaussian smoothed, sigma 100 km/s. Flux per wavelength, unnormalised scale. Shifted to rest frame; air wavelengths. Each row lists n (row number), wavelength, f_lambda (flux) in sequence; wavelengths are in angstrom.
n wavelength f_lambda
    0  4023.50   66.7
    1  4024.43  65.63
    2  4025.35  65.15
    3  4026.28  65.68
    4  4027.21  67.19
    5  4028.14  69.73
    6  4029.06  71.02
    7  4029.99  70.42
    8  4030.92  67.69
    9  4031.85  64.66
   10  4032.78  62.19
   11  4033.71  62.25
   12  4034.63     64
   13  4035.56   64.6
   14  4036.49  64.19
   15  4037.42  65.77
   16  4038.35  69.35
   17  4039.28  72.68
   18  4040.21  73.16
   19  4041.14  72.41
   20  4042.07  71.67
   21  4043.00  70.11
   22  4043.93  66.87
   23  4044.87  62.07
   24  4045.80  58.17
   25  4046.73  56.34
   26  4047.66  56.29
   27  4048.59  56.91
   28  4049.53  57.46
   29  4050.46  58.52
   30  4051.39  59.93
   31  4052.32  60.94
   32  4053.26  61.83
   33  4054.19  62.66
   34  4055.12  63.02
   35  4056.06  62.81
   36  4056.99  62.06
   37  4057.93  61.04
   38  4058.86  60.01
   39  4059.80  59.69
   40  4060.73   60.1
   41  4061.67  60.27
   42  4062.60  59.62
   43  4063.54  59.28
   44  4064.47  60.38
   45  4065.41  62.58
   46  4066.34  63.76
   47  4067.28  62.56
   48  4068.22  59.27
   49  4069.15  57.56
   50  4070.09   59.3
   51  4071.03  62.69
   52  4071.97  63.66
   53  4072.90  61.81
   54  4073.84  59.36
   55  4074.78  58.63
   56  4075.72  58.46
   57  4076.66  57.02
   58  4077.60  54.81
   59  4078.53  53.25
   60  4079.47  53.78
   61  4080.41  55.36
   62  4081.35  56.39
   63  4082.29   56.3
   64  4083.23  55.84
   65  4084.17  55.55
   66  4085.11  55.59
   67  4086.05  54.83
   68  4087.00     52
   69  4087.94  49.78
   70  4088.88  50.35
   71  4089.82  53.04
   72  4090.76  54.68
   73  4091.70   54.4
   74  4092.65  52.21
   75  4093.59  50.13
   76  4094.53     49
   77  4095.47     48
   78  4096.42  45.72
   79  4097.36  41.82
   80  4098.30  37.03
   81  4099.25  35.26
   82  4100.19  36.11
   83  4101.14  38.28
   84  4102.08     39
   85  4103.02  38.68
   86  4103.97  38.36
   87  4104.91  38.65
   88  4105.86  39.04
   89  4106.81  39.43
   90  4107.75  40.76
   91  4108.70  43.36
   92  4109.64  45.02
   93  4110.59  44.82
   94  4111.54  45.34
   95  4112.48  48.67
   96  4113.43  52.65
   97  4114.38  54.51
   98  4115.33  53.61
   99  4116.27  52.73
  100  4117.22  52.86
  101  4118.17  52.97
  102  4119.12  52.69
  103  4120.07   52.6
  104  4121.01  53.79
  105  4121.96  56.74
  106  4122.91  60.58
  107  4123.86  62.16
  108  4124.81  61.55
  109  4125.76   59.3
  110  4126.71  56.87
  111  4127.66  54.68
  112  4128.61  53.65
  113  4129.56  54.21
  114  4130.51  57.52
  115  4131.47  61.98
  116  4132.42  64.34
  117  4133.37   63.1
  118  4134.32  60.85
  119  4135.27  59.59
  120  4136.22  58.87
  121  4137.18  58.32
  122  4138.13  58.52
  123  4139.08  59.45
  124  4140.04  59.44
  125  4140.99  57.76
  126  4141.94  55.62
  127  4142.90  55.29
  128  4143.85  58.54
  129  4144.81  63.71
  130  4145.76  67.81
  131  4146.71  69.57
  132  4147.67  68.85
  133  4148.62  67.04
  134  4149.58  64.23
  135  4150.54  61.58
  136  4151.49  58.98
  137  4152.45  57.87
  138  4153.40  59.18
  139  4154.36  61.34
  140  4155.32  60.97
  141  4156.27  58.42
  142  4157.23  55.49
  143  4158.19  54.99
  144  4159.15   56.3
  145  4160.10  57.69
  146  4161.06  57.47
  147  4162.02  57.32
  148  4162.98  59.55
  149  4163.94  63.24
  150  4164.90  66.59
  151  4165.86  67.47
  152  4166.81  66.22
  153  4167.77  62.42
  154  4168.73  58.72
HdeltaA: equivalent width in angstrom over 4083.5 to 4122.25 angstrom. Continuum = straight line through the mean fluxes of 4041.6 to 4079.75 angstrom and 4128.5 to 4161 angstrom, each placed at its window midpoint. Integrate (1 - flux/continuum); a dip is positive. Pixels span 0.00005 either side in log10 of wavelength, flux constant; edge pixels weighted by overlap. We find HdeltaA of 8.2 angstrom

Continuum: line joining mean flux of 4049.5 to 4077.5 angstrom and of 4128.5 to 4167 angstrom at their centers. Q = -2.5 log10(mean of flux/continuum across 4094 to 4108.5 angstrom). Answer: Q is 0.44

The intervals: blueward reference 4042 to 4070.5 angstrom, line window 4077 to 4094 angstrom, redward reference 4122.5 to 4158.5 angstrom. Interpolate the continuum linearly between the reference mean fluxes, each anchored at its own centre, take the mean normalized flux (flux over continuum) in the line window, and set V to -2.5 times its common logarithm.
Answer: 0.129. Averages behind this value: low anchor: 60.9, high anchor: 60.1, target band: 53.8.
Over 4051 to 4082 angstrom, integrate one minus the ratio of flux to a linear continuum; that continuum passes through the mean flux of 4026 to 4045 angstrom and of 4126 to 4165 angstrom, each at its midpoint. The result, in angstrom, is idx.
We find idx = 2.7 angstrom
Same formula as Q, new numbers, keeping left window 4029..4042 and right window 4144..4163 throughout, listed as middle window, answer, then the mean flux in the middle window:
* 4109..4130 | 0.17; 53.7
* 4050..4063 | 0.09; 60.9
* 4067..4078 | 0.10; 59.5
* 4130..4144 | 0.05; 59.3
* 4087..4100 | 0.32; 47.7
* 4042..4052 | 0.10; 60.9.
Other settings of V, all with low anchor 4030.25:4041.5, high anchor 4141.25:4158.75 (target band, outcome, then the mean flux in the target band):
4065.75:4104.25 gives 0.227 mag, 52.3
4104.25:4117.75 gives 0.331 mag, 46.4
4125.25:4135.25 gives 0.060 mag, 58.7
